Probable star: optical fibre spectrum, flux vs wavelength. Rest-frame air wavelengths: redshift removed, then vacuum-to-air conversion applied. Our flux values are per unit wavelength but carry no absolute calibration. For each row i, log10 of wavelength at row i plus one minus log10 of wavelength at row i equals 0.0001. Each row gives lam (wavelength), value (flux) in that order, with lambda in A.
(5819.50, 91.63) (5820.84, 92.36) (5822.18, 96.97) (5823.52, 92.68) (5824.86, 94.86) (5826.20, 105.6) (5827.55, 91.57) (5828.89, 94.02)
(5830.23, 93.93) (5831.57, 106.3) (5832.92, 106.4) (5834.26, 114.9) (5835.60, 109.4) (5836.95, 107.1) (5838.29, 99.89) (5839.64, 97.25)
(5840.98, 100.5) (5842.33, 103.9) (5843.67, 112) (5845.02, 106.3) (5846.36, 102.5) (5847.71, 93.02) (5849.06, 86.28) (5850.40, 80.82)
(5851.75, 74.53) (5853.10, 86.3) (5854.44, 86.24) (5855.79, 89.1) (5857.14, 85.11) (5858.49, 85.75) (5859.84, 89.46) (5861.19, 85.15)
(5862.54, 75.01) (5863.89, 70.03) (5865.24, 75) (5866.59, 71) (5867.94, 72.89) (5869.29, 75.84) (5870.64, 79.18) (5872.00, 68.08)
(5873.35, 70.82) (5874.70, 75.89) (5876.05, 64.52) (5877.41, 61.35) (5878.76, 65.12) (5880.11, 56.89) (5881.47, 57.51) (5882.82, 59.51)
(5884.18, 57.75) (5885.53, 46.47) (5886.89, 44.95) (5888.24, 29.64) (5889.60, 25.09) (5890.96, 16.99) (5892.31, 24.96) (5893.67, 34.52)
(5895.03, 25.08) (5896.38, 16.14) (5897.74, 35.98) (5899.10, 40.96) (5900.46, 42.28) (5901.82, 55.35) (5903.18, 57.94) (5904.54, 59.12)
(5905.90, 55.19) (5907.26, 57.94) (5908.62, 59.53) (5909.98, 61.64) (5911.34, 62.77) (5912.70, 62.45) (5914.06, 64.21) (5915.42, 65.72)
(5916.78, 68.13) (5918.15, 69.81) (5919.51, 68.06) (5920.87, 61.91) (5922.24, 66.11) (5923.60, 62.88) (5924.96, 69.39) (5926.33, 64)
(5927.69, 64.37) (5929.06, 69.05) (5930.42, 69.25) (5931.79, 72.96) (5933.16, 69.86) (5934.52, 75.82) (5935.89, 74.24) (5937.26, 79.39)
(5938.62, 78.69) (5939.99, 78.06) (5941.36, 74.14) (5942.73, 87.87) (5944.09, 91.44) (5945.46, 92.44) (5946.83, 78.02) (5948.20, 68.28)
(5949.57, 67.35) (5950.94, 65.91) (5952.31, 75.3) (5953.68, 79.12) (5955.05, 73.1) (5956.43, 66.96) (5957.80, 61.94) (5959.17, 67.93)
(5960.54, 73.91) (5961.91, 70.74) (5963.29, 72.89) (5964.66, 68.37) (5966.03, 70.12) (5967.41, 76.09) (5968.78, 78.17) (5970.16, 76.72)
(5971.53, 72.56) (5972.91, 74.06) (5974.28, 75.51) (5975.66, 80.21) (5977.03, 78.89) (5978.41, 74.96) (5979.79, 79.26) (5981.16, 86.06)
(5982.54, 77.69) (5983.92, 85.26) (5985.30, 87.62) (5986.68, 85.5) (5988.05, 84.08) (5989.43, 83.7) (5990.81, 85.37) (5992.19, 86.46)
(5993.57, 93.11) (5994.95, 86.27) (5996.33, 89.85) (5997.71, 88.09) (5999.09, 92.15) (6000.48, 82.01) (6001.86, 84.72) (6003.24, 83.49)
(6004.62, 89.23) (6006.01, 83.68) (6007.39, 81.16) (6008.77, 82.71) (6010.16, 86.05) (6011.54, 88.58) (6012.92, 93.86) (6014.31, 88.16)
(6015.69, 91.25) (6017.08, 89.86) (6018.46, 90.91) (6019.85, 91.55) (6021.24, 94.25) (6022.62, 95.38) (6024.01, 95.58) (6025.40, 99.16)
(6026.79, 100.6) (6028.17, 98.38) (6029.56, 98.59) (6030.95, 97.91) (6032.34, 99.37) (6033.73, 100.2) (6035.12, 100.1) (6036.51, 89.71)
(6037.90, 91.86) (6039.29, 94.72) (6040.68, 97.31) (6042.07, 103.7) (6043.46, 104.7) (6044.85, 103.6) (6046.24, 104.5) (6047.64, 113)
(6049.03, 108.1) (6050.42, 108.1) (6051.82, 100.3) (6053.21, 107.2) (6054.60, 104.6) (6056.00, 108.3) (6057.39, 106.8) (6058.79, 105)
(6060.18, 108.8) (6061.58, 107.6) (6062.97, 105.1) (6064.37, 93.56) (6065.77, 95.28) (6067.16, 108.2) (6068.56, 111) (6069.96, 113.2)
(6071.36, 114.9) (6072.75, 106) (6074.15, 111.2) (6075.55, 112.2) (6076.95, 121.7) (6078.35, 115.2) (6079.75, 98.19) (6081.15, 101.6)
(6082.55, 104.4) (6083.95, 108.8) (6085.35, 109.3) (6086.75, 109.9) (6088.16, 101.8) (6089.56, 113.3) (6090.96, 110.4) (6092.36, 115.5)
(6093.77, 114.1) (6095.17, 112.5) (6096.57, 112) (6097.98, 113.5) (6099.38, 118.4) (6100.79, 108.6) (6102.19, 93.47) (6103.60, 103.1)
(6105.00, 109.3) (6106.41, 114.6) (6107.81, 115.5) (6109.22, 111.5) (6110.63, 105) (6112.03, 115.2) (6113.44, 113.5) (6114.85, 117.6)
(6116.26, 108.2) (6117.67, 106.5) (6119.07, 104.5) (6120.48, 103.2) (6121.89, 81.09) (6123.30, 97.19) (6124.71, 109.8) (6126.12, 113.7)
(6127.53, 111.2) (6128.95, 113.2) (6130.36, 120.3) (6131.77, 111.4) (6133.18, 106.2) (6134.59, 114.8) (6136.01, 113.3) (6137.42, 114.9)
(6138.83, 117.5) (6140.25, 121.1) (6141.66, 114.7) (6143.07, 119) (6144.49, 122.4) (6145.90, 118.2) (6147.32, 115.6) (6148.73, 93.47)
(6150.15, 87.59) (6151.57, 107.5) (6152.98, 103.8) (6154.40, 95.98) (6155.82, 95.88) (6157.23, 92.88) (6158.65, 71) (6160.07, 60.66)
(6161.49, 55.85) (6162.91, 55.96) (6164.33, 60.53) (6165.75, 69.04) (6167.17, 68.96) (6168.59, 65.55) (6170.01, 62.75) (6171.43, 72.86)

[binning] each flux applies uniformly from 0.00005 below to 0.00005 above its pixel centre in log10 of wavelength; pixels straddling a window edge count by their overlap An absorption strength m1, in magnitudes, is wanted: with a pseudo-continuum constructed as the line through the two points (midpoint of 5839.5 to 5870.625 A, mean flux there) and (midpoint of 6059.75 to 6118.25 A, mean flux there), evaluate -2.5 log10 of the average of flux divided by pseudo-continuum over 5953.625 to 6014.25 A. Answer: 0.23 mag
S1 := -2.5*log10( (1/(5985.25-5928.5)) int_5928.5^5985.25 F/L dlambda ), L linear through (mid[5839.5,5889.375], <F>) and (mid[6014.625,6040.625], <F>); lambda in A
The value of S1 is 0.15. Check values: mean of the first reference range 76.1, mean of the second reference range 95.5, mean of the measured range 75.5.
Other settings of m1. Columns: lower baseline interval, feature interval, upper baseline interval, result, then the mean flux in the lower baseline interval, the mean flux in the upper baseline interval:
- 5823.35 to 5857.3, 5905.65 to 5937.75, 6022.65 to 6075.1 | 0.44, 97.2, 103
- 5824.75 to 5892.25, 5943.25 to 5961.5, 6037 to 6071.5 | 0.23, 79.5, 105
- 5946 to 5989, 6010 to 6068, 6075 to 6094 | -0.04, 75.4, 110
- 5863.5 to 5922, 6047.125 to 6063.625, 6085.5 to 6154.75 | -0.14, 55.7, 110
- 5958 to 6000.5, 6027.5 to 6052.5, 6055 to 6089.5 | -0.03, 79.9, 107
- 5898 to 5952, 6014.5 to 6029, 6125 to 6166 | -0.16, 67.3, 100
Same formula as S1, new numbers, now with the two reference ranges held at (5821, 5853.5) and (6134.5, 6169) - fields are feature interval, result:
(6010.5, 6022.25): 0.055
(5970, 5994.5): 0.179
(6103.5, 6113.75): -0.177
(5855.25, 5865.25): 0.191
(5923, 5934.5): 0.382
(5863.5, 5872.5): 0.313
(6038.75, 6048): -0.081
